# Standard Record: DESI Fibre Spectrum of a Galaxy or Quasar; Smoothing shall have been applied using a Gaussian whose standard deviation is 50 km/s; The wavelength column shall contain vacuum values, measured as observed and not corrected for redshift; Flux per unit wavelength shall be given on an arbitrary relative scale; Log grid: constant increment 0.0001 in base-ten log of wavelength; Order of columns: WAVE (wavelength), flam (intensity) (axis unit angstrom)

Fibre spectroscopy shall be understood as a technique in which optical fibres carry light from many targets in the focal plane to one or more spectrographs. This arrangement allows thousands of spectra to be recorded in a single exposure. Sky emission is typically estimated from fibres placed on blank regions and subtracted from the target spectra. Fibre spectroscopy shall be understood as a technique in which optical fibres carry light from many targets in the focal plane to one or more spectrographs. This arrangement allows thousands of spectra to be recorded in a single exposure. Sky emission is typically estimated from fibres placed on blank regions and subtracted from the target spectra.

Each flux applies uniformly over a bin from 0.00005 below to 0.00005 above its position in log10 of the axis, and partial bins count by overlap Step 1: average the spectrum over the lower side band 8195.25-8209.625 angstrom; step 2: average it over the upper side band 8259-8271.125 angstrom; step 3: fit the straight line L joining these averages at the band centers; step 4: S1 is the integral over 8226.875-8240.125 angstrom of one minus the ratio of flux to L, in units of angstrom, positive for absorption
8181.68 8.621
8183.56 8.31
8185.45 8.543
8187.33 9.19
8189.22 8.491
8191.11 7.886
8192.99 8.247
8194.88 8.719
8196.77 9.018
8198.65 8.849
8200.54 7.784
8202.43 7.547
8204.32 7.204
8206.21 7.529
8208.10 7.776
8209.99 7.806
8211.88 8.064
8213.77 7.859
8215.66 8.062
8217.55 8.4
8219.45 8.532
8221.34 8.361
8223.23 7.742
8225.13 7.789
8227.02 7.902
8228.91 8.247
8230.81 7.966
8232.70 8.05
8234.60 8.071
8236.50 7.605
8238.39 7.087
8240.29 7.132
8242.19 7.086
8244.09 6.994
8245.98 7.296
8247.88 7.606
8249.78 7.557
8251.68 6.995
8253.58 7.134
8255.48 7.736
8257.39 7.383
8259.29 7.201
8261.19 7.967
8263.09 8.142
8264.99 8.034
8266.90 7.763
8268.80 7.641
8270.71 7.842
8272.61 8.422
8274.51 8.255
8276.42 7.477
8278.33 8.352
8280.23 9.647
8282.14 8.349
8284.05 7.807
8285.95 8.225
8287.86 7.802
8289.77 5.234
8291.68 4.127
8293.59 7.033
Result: 0.18 angstrom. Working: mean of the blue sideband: 7.98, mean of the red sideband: 7.83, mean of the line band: 7.8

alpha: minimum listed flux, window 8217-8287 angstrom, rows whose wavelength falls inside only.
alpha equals 6.994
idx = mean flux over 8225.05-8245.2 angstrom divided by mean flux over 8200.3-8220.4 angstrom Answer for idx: 0.97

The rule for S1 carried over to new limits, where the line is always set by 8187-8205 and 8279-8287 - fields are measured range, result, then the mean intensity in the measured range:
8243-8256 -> 1.70 angstrom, 7.32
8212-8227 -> 0.44 angstrom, 8.09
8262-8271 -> 0.60 angstrom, 7.89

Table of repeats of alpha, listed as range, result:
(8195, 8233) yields 7.204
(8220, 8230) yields 7.742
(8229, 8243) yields 7.086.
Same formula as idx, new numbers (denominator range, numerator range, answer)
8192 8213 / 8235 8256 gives 0.91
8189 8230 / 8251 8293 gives 0.94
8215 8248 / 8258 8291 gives 1.01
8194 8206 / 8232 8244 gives 0.92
